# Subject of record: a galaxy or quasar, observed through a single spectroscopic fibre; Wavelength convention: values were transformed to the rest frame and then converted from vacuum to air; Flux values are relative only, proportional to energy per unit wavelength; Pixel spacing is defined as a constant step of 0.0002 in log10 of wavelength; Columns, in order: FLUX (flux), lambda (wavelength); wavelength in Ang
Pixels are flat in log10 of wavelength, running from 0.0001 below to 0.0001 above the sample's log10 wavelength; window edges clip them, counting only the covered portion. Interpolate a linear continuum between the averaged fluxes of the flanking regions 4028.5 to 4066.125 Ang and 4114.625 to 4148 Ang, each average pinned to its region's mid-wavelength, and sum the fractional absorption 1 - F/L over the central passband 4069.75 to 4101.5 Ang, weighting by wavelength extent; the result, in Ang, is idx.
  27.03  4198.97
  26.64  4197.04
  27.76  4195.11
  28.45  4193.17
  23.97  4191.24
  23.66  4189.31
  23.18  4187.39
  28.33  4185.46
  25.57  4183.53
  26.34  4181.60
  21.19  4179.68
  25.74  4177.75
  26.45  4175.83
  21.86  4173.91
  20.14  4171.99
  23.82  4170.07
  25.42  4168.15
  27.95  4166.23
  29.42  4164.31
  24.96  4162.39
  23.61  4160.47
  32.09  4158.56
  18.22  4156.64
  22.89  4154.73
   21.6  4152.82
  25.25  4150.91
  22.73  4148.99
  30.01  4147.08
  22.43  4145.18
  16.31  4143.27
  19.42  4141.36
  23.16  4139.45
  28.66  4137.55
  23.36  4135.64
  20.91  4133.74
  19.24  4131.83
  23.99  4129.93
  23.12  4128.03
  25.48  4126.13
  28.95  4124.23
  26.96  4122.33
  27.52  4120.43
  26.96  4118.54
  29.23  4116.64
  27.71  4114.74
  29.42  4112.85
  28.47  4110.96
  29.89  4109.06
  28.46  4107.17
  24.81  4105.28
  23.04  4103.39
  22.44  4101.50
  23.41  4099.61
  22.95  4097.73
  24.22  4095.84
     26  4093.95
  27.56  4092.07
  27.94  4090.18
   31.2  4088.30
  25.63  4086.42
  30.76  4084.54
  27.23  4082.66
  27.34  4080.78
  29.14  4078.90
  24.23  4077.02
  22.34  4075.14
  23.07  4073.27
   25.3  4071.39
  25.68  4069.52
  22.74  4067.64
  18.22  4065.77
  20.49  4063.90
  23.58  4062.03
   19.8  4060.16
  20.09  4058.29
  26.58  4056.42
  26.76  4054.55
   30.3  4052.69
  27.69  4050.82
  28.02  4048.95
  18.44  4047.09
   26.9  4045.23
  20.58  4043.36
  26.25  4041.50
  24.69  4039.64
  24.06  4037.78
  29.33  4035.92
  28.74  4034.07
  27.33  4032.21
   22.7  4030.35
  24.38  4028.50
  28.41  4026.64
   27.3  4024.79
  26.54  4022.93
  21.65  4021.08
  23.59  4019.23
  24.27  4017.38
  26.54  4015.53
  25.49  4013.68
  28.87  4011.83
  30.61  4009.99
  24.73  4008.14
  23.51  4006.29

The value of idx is -1.9 Ang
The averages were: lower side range 24.6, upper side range 24.5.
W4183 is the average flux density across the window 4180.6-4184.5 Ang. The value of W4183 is 25.9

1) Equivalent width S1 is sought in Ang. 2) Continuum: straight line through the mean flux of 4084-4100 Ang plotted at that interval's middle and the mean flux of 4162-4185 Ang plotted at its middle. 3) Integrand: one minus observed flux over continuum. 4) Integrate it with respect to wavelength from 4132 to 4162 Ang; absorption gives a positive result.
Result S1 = 2.60 Ang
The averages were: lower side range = 26.6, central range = 23.3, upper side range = 25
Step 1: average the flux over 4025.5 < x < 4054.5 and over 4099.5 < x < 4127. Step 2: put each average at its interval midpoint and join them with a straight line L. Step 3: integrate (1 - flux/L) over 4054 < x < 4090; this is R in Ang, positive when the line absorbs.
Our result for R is 2.2 Ang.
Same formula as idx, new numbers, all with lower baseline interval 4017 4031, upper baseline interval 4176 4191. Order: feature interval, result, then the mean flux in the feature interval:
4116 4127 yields -1.1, 27.5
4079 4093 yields -1.9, 28.3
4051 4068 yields 1.0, 23.4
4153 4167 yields -0.2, 25.3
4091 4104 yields 0.3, 24.3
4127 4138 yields 0.9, 23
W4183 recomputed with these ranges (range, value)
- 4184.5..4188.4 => 25.8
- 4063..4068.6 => 20.5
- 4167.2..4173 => 23.1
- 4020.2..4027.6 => 26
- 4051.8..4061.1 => 24.7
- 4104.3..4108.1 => 26.6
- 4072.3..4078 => 23.3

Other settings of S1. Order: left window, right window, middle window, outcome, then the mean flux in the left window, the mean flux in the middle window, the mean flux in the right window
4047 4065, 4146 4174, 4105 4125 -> -2.9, 24.4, 28.1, 24.7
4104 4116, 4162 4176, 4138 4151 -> 1.7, 28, 22.8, 24.9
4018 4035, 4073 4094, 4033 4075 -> 3.0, 25.6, 24.4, 27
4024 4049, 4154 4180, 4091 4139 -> -1.4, 25.4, 25.7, 24.6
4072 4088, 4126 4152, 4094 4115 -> -0.7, 26.4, 25.8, 23.1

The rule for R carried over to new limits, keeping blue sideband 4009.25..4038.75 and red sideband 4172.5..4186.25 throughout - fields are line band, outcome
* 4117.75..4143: 1.09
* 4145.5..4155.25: 0.27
